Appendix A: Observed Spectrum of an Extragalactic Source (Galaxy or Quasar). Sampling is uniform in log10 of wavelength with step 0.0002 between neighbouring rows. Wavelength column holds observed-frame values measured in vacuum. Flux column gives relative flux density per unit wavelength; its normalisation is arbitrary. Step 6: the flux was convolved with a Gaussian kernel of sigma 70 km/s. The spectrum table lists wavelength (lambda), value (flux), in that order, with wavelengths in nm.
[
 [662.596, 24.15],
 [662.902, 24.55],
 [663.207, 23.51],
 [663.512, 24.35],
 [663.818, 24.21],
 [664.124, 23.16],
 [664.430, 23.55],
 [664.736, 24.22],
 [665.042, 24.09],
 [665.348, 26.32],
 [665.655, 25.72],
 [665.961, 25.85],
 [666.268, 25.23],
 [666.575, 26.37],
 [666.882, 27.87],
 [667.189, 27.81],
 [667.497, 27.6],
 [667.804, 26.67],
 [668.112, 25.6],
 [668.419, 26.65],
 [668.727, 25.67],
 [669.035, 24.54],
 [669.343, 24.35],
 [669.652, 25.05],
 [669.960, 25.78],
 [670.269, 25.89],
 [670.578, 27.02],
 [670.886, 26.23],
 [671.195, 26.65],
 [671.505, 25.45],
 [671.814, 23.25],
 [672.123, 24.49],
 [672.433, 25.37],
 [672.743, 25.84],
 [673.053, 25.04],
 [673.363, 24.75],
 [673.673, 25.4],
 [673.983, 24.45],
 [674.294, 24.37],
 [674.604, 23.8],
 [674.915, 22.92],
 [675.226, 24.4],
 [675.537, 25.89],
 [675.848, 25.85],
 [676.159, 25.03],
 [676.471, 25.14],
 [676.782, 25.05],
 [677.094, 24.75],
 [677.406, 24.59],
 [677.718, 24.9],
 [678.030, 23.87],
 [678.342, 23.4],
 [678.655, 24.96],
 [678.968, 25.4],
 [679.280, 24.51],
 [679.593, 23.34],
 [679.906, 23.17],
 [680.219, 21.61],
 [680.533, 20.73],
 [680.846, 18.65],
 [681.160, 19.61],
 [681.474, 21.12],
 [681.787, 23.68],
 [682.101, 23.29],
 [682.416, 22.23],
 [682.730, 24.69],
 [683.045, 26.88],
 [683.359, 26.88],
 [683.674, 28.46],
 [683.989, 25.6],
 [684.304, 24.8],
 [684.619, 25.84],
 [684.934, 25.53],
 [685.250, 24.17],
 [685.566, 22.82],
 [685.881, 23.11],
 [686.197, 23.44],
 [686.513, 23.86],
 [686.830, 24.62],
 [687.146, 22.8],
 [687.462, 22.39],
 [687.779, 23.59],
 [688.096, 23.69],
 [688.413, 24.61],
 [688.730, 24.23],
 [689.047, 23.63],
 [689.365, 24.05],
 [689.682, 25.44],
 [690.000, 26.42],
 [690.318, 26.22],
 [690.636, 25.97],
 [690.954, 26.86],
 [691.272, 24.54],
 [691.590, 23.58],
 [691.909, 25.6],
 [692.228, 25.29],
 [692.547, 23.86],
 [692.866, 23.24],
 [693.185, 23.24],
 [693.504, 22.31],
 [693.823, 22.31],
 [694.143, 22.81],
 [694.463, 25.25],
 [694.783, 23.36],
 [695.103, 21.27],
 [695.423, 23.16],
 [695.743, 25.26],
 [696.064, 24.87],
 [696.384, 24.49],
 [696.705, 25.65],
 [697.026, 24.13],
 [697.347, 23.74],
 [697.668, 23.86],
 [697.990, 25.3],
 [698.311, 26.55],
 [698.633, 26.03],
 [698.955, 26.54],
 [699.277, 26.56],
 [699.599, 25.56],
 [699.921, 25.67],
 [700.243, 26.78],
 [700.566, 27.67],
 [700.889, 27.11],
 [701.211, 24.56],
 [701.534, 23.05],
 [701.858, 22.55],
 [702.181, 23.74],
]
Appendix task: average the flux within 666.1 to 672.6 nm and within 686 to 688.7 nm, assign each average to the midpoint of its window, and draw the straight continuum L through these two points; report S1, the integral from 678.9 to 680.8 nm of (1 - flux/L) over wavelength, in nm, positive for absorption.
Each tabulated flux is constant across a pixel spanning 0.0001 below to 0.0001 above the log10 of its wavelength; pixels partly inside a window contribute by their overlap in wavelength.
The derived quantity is 0.14 nm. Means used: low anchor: 25.9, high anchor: 23.6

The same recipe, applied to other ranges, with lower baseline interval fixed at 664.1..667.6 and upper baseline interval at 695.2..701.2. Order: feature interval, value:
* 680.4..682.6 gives 0.36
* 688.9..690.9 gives 0.01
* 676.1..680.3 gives 0.22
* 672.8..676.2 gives 0.12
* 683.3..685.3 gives -0.03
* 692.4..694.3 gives 0.19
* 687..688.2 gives 0.11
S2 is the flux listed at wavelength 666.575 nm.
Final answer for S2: 26.37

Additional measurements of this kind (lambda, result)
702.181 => 23.74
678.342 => 23.4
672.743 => 25.84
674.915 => 22.92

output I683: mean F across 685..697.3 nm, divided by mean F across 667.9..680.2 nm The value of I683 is 1.0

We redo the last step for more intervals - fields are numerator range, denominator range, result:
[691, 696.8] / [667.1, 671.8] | 0.92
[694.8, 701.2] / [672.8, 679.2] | 1.02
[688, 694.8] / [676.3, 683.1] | 1.04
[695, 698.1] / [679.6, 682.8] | 1.11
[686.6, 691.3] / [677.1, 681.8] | 1.07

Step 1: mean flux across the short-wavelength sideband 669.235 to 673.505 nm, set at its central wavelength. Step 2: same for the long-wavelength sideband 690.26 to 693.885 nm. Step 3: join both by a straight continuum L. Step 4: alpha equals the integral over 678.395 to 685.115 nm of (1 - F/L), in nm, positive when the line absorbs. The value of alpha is 0.28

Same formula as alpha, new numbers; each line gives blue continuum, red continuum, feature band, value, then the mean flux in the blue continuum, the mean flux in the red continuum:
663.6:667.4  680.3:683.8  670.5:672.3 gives -0.06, 25.4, 23.2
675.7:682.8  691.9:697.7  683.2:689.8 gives -0.23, 23.4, 23.8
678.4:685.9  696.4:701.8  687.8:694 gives 0.05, 23.8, 25.5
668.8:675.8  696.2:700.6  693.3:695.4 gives 0.21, 25.1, 25.5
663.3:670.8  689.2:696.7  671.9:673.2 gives 0.01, 25.6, 24.3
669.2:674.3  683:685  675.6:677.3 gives 0.03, 25.3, 26.3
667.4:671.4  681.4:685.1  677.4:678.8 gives 0.06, 25.9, 25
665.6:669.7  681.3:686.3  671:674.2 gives 0.07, 26.1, 24.5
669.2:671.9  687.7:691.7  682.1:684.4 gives -0.04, 25.6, 24.9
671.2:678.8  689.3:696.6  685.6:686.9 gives 0.05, 24.7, 24.3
